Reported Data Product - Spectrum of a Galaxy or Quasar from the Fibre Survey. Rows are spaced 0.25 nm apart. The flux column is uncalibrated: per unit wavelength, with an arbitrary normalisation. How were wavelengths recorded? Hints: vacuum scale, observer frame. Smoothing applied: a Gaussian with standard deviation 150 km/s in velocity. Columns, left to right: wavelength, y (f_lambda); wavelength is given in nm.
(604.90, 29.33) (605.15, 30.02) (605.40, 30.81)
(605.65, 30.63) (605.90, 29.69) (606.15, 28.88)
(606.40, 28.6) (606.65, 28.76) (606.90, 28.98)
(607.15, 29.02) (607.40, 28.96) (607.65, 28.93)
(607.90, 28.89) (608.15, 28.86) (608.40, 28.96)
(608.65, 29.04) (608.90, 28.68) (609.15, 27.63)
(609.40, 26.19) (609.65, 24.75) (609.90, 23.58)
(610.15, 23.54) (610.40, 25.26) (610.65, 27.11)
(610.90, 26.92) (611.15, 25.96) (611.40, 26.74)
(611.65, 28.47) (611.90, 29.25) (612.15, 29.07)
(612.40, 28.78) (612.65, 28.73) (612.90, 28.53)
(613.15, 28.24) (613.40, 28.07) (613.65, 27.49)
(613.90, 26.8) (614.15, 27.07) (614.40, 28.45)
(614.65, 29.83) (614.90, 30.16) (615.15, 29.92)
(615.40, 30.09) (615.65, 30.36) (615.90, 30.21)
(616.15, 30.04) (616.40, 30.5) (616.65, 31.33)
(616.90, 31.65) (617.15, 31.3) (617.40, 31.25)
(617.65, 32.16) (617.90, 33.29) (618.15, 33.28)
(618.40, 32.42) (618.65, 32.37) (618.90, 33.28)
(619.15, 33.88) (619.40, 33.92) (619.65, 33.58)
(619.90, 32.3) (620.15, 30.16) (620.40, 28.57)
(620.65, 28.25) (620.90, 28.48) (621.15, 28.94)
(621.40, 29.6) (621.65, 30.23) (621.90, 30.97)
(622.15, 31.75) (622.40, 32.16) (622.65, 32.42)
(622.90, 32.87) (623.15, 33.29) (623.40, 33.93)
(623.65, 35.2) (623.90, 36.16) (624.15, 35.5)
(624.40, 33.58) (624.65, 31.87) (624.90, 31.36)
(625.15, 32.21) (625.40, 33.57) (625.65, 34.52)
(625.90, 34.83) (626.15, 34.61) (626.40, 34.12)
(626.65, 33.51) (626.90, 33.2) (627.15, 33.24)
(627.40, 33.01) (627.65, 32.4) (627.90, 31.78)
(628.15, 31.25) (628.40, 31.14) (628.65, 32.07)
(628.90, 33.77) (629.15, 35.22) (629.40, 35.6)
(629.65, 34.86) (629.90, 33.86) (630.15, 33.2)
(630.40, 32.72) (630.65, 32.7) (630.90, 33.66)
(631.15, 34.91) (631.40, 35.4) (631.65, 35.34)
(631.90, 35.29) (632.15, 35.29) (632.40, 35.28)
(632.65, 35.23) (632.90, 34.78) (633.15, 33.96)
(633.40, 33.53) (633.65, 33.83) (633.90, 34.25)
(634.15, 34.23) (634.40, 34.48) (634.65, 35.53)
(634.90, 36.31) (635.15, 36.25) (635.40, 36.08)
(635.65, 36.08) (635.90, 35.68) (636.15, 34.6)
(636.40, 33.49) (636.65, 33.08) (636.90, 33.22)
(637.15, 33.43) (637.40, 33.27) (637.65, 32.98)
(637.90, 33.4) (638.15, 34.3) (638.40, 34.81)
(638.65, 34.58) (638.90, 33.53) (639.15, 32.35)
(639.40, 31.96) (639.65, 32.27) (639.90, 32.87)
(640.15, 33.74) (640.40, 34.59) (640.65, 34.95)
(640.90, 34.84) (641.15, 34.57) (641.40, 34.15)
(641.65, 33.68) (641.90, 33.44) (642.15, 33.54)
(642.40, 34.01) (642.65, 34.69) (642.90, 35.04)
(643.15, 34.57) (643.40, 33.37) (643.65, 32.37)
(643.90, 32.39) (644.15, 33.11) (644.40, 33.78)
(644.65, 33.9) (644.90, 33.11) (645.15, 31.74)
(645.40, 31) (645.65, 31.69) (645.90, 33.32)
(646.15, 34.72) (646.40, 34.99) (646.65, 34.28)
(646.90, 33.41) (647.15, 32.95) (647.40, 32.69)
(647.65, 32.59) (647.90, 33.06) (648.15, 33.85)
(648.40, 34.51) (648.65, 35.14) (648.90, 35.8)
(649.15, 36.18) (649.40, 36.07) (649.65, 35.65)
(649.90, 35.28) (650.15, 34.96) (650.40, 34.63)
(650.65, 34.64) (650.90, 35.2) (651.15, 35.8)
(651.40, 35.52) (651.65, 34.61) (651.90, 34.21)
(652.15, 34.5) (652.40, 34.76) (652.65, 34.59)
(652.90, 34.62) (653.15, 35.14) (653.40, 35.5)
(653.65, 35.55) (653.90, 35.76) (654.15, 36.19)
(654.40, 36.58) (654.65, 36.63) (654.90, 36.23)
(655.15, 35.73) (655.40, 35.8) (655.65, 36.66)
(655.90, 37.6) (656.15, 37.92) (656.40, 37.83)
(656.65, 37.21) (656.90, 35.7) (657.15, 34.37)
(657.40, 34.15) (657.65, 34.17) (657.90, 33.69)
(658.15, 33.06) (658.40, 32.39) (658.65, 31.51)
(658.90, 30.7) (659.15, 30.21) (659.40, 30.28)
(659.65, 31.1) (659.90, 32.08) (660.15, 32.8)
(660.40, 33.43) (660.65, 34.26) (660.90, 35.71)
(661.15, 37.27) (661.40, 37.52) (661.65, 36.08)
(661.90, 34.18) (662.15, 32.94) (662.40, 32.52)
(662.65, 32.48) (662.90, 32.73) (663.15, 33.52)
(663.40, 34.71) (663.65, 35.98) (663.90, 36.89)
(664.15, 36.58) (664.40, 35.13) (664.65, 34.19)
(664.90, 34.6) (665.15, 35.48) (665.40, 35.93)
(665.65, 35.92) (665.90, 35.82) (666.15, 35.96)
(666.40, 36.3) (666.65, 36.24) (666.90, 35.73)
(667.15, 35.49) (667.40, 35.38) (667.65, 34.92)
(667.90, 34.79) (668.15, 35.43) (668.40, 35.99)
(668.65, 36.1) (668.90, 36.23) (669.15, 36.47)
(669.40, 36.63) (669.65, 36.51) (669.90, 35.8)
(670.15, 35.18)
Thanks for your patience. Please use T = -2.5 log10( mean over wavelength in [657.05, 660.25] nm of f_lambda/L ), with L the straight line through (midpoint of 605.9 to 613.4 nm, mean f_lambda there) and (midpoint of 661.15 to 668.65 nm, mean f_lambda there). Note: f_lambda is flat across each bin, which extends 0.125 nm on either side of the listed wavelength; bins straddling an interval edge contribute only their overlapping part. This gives 0.07 mag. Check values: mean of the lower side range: 27.8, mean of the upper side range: 35.2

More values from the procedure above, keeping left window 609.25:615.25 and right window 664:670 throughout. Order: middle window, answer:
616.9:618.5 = -0.14 mag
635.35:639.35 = -0.09 mag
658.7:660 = 0.12 mag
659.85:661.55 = 0.00 mag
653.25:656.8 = -0.08 mag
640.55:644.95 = -0.06 mag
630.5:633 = -0.15 mag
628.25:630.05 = -0.13 mag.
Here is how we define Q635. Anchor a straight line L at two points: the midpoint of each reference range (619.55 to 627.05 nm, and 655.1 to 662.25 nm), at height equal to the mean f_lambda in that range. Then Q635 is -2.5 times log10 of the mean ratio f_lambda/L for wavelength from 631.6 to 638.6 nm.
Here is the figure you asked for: -0.049 mag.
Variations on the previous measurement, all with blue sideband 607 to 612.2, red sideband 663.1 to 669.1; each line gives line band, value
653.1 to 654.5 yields -0.06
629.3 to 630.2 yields -0.14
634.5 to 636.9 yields -0.13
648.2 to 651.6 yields -0.06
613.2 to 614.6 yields 0.01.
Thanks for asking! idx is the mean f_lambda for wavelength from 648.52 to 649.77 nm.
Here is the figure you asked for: 35.8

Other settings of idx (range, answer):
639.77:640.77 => 34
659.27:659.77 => 30.7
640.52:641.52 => 34.6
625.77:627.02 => 34.1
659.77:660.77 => 33.1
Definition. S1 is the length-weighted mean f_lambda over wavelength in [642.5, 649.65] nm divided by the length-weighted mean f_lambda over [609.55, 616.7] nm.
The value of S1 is 1.20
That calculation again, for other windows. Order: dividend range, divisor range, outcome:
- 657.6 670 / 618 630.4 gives 1.06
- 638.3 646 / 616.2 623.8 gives 1.05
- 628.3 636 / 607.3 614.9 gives 1.25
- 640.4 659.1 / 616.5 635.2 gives 1.04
